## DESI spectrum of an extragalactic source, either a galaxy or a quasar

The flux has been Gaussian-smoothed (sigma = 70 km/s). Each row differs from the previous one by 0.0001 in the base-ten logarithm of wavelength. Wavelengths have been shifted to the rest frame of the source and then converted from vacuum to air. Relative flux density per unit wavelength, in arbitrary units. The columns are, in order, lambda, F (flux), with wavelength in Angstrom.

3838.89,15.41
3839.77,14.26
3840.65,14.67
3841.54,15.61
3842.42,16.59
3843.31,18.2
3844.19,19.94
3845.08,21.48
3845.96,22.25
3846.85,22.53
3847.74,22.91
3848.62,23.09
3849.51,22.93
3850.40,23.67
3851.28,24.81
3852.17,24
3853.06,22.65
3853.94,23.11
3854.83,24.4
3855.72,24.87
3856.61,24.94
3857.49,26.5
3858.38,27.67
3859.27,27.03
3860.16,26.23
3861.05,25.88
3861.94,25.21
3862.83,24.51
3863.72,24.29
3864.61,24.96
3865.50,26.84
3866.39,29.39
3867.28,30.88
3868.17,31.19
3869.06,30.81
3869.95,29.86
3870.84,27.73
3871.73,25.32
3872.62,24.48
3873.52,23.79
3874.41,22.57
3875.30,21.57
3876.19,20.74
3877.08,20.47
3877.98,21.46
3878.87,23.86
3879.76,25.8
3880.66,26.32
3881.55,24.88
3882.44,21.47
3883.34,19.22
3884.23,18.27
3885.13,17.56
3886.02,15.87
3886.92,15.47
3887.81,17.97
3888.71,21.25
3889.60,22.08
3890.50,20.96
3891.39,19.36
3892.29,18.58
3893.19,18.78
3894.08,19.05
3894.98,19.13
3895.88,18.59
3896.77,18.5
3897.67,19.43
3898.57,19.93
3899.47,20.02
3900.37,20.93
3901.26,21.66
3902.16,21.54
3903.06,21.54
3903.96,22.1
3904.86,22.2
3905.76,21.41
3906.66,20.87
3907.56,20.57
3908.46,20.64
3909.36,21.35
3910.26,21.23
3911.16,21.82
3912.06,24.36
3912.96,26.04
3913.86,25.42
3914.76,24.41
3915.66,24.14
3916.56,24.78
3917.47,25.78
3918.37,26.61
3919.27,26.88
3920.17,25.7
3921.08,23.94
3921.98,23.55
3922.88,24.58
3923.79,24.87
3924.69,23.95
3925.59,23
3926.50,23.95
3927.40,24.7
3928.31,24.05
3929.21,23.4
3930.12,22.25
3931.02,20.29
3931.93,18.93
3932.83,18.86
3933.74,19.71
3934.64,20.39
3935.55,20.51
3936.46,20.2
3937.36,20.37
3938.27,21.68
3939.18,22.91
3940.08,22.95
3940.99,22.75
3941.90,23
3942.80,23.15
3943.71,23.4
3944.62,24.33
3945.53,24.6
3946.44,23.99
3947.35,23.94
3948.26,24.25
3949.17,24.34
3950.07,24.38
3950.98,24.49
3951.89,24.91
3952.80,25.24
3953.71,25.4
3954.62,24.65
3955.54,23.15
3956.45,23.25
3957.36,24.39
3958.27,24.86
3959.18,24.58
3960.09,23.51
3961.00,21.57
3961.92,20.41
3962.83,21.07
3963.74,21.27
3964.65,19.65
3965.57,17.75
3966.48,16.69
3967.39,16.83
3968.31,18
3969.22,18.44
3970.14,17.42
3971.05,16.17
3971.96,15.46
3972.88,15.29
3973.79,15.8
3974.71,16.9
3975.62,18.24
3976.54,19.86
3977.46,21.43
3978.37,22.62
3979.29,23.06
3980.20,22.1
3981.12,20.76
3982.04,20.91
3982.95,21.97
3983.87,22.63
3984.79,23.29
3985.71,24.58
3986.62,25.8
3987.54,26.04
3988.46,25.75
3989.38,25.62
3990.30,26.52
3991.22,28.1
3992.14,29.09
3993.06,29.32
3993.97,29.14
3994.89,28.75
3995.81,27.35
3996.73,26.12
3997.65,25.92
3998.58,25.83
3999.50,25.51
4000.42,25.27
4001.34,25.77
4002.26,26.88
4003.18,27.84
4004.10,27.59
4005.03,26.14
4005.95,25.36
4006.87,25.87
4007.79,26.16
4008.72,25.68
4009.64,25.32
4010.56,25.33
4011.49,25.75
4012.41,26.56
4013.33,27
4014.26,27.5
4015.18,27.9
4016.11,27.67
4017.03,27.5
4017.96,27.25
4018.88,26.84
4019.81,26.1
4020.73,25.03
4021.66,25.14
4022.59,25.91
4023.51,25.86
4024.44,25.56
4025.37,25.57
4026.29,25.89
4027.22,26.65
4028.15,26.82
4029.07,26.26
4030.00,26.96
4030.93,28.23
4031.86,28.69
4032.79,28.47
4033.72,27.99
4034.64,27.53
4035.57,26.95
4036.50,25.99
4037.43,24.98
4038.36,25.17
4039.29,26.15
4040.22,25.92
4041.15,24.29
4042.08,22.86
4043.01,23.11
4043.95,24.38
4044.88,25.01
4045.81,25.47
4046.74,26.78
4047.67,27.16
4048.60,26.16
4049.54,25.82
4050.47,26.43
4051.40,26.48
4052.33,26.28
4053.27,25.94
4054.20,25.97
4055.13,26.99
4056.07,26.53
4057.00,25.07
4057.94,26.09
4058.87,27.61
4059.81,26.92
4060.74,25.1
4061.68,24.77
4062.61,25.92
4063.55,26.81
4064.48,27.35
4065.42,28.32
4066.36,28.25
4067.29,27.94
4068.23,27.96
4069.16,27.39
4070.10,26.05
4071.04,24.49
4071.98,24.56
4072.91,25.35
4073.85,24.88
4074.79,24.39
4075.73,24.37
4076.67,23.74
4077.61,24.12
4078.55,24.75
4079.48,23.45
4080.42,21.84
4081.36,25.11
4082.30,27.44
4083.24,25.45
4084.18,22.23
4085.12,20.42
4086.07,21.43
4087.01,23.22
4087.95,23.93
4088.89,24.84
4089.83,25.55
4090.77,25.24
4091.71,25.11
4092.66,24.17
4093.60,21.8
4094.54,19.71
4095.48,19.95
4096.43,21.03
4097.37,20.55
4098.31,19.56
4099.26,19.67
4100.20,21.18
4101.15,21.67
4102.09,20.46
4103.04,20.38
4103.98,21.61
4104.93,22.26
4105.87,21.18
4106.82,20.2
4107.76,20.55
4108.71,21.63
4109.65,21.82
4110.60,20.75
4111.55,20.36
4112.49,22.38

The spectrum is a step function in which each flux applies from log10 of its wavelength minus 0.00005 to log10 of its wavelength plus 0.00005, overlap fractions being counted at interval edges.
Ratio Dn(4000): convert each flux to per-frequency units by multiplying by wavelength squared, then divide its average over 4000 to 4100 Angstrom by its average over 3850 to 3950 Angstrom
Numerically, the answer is 1.2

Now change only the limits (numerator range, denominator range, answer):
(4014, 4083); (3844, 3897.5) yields 1.23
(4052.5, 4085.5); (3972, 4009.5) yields 1.09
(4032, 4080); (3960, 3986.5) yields 1.36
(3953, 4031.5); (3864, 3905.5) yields 1.14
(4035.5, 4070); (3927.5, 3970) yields 1.24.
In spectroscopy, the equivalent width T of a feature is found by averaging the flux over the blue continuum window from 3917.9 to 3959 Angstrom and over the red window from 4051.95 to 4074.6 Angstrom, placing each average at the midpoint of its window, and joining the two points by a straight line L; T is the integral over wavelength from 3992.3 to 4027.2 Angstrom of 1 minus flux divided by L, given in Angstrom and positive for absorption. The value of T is -2.0 Angstrom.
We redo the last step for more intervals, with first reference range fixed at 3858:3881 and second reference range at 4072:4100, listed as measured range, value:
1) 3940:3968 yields 2.2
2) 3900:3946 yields 4.2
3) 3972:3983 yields 2.2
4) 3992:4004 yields -1.4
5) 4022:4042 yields -2.1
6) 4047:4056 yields -1.1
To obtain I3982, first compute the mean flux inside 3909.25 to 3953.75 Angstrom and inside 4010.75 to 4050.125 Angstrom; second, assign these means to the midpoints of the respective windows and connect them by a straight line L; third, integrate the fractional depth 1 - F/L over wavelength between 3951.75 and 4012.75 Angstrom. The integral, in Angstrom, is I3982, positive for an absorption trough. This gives 3.8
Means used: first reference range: 23.4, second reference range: 26.2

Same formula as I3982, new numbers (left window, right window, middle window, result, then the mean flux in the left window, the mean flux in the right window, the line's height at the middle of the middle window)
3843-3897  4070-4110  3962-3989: 3.2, 23.1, 22.8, 23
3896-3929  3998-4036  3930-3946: 1.4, 22.9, 26.5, 23.8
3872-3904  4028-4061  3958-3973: 2.6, 20.7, 26.2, 23.4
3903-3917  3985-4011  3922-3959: 1.4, 22.7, 26.5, 24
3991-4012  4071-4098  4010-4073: -2.9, 26.7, 23.5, 25.2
